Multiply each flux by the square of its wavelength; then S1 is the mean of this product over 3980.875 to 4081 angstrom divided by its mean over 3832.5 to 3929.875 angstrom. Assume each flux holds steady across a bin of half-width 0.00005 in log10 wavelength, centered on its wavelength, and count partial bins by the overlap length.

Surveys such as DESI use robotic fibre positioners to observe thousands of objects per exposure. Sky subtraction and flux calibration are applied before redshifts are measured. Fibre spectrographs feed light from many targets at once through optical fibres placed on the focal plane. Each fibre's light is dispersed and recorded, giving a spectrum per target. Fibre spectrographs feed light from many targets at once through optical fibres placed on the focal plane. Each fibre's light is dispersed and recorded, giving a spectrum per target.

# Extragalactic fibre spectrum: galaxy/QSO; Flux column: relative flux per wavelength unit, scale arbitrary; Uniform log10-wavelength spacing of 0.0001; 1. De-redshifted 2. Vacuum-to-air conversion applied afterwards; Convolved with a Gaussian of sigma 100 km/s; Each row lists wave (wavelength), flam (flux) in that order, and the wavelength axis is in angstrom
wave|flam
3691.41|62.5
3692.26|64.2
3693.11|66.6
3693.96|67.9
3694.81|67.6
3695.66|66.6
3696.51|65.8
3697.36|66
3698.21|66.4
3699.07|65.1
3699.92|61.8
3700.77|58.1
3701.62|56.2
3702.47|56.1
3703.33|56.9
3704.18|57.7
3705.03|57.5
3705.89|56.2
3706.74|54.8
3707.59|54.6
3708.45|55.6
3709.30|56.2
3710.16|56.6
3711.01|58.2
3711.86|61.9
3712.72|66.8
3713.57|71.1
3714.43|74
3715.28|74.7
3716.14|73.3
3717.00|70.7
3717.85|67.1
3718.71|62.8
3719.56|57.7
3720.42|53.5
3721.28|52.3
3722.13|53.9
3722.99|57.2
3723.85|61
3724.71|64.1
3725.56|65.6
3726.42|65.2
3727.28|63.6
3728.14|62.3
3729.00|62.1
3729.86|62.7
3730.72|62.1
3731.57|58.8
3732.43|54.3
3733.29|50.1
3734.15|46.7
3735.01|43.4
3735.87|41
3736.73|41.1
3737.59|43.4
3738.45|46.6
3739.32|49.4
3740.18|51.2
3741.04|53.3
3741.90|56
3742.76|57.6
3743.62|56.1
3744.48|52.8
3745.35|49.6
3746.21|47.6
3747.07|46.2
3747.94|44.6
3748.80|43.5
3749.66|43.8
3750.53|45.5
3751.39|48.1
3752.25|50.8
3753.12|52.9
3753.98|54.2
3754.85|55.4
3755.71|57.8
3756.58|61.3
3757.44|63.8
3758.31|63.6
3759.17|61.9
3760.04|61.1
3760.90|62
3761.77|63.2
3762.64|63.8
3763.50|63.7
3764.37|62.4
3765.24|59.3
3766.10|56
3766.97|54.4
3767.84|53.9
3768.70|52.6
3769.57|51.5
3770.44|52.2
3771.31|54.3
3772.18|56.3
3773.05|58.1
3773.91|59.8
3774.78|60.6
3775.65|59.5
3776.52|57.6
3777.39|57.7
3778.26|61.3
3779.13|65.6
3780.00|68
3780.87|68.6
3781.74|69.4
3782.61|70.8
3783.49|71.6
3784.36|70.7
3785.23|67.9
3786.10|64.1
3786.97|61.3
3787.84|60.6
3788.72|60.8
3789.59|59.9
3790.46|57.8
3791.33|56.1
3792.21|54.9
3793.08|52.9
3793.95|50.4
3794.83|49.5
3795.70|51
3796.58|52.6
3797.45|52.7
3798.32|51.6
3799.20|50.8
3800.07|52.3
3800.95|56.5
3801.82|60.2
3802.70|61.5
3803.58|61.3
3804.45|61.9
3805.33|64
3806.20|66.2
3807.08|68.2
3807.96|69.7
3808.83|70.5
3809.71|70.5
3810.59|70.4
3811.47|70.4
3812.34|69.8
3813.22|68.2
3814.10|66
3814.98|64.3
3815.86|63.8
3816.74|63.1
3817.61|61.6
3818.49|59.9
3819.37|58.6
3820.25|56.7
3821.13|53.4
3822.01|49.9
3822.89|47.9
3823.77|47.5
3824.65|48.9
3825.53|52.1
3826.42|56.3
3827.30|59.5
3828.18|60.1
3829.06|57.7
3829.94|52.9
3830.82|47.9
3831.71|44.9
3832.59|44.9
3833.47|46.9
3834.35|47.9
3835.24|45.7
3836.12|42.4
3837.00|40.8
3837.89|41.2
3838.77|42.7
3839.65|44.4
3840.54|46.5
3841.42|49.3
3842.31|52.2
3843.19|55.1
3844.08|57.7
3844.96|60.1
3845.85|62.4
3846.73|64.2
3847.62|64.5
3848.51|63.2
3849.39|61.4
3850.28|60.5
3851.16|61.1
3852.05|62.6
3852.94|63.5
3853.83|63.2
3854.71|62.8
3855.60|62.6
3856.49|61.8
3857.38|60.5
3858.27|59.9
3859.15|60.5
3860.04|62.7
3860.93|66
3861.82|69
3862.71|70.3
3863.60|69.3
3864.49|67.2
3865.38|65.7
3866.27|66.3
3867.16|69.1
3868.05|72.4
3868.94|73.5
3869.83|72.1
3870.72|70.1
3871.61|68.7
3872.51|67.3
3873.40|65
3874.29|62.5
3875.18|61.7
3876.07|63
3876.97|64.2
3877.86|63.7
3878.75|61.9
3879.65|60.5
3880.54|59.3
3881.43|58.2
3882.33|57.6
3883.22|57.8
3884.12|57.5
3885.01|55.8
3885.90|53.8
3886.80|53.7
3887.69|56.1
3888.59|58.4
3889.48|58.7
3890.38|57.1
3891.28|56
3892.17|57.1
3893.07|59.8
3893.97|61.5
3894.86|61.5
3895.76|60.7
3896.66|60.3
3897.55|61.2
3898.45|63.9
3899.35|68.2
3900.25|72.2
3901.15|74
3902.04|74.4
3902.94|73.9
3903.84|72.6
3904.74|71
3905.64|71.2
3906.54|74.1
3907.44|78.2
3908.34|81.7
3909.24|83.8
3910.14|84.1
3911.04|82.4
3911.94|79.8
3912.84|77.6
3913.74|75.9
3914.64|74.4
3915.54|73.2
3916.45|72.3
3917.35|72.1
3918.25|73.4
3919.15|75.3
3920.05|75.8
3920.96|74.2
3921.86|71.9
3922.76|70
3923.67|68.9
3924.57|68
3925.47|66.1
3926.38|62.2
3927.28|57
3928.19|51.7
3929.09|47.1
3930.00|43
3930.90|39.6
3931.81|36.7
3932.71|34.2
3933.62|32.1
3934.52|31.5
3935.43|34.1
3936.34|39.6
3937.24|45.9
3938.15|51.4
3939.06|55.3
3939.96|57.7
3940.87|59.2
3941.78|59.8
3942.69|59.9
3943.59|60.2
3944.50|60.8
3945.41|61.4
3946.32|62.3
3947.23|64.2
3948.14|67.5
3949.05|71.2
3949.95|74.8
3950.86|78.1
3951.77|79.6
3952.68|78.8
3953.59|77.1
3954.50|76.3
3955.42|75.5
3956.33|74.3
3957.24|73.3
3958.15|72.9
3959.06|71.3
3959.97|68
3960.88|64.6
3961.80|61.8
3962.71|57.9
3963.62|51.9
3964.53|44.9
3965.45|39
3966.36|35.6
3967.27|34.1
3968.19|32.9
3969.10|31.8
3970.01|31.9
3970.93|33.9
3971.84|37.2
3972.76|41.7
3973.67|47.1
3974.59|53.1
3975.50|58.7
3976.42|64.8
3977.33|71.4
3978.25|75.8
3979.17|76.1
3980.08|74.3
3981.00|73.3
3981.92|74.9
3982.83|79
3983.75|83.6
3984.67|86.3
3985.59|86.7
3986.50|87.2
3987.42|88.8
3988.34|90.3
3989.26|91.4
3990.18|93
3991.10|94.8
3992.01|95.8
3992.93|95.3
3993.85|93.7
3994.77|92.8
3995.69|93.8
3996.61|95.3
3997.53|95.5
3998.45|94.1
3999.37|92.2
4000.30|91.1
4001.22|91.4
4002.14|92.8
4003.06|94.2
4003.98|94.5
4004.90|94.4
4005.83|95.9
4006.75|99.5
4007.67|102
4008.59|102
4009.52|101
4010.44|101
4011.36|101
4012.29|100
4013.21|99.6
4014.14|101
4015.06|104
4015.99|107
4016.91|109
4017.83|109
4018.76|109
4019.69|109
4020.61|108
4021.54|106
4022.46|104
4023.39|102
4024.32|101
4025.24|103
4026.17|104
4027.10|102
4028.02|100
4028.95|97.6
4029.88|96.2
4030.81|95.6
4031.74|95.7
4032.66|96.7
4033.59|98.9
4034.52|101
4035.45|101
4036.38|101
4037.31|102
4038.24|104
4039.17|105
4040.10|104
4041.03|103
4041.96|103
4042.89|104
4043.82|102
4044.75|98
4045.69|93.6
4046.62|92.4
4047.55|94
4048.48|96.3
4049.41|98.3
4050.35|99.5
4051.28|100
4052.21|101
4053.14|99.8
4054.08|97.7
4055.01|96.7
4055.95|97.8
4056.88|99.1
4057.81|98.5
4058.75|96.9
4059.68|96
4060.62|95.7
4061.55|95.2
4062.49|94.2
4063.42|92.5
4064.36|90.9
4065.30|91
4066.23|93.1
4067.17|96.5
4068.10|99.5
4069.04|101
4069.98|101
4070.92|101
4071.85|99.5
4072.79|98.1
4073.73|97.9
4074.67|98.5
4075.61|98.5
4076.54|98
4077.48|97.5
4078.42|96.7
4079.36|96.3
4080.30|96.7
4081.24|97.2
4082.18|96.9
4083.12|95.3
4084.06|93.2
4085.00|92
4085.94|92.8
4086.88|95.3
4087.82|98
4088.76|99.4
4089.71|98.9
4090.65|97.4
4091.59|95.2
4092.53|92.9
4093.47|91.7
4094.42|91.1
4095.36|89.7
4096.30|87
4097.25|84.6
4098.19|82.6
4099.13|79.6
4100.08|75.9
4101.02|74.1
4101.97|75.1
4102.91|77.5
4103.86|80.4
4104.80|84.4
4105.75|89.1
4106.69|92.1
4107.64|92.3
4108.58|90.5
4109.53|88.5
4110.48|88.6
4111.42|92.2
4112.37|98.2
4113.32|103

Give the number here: 1.65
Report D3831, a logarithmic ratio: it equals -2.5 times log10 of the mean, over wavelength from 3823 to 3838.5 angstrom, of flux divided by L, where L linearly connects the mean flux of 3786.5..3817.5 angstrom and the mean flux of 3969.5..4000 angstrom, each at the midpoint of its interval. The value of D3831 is 0.27 mag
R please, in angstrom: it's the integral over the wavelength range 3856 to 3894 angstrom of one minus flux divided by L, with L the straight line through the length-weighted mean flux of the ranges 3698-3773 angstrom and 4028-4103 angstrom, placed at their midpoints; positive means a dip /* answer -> 5.5 angstrom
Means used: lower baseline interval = 56.9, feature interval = 62.6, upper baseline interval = 95.7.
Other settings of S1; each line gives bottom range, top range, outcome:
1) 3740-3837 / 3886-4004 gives 1.27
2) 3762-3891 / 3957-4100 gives 1.67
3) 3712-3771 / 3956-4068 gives 1.79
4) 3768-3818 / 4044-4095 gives 1.82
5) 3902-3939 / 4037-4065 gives 1.65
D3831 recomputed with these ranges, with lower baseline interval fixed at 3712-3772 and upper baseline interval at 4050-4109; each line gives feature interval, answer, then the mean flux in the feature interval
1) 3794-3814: 0.039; 61.2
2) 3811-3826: 0.105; 58.9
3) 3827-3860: 0.225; 55.1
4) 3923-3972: 0.378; 55.8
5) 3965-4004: 0.134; 73.8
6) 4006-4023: -0.199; 104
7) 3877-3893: 0.238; 58.1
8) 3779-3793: -0.044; 63.9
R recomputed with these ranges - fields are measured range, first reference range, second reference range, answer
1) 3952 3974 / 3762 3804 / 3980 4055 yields 8.26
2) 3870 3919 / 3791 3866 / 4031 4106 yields 1.14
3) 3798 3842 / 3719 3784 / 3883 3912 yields 3.47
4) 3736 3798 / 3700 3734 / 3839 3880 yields 4.88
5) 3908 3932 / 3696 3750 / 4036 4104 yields 3.14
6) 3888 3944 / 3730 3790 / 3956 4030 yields 8.24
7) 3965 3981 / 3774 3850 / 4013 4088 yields 6.69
